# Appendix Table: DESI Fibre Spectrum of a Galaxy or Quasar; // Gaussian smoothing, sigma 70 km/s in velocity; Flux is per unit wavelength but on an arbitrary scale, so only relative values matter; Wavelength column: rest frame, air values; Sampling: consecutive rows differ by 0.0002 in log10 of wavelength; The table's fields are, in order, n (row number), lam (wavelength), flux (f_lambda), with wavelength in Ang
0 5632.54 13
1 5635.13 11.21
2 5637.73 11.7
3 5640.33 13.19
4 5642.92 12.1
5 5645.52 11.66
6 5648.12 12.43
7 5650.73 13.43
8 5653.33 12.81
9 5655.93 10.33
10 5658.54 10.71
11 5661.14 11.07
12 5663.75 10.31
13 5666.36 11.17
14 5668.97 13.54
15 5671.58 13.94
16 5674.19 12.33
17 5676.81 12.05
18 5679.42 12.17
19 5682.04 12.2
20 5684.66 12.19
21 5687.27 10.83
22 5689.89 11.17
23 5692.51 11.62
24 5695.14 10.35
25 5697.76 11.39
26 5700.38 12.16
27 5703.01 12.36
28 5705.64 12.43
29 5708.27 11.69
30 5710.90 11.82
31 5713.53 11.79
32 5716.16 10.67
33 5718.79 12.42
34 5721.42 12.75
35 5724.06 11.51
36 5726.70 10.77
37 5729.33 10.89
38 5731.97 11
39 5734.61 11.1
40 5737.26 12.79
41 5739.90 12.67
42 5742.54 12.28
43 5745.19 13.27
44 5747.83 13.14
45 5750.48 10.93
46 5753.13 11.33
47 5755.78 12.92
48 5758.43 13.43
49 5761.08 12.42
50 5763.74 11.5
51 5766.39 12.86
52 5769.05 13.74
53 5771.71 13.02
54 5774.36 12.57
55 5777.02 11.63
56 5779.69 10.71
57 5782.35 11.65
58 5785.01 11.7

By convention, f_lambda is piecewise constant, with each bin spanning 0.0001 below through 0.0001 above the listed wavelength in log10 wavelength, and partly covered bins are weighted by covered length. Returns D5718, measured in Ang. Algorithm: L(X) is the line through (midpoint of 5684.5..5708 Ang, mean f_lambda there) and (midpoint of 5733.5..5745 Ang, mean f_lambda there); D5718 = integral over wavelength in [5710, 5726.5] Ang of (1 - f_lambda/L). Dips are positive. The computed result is 0.3 Ang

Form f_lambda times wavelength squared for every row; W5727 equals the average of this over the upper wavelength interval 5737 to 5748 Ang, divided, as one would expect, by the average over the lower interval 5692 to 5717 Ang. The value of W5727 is 1.1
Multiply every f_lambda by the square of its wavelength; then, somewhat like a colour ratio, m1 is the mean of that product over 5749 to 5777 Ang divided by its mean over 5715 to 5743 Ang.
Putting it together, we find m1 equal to 1.08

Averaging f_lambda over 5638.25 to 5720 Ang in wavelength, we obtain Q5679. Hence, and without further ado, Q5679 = 11.9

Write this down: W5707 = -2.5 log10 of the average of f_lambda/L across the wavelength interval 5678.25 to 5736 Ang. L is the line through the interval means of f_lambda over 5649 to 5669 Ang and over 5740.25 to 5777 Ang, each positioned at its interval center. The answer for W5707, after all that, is 0.04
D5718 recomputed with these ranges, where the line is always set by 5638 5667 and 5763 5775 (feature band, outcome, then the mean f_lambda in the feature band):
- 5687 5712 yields 1.18 Ang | 11.6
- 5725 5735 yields 1.22 Ang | 11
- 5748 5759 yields 0.44 Ang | 12.2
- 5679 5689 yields 0.21 Ang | 11.8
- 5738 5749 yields -0.22 Ang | 12.8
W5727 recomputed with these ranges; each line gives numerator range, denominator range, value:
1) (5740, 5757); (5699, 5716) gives 1.05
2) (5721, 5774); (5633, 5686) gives 1.05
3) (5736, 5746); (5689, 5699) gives 1.16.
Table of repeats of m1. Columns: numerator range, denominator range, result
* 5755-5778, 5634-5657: 1.09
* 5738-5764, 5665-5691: 1.05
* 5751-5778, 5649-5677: 1.08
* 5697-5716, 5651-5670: 1.05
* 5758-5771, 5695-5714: 1.10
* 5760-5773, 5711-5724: 1.09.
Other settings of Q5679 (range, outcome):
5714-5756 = 11.9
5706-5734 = 11.6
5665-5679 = 12.6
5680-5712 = 11.7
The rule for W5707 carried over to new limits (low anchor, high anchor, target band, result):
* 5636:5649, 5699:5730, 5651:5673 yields 0.02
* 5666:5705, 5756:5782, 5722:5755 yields 0.04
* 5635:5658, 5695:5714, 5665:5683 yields -0.05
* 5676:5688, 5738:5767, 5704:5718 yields 0.04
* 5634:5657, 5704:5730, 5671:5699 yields 0.01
